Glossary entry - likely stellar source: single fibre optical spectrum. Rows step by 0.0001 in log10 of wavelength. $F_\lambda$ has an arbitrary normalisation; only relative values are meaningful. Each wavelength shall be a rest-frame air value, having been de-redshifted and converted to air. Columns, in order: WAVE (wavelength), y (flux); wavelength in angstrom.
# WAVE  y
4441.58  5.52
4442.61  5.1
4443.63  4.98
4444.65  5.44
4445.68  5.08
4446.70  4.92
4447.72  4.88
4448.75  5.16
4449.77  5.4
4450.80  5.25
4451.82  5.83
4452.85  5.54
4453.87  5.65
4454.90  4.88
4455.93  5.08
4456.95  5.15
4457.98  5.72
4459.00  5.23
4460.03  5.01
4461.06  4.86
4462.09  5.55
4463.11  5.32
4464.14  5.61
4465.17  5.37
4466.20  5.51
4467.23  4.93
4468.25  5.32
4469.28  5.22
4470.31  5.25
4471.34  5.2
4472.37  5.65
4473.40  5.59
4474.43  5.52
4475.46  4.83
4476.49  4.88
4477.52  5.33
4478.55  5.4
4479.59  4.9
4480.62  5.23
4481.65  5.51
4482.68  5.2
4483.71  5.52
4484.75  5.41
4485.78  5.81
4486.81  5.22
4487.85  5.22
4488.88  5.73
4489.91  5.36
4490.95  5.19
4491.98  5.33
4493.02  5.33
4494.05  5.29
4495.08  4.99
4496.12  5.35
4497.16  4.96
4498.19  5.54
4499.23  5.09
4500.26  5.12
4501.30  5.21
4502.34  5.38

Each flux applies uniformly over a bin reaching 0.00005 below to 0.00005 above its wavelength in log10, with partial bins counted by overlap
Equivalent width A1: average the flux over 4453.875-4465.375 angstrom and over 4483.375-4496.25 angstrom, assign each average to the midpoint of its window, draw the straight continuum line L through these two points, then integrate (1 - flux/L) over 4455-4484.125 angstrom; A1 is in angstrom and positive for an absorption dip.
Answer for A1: 0.1 angstrom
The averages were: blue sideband 5.27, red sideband 5.36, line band 5.28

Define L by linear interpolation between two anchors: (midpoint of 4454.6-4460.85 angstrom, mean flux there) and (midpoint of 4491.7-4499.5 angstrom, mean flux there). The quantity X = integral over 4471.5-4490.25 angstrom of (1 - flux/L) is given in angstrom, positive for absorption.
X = -0.50 angstrom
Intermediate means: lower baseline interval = 5.17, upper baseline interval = 5.23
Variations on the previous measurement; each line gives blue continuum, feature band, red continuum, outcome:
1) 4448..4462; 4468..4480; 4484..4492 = 0.23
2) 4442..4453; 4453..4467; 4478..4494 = -0.09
